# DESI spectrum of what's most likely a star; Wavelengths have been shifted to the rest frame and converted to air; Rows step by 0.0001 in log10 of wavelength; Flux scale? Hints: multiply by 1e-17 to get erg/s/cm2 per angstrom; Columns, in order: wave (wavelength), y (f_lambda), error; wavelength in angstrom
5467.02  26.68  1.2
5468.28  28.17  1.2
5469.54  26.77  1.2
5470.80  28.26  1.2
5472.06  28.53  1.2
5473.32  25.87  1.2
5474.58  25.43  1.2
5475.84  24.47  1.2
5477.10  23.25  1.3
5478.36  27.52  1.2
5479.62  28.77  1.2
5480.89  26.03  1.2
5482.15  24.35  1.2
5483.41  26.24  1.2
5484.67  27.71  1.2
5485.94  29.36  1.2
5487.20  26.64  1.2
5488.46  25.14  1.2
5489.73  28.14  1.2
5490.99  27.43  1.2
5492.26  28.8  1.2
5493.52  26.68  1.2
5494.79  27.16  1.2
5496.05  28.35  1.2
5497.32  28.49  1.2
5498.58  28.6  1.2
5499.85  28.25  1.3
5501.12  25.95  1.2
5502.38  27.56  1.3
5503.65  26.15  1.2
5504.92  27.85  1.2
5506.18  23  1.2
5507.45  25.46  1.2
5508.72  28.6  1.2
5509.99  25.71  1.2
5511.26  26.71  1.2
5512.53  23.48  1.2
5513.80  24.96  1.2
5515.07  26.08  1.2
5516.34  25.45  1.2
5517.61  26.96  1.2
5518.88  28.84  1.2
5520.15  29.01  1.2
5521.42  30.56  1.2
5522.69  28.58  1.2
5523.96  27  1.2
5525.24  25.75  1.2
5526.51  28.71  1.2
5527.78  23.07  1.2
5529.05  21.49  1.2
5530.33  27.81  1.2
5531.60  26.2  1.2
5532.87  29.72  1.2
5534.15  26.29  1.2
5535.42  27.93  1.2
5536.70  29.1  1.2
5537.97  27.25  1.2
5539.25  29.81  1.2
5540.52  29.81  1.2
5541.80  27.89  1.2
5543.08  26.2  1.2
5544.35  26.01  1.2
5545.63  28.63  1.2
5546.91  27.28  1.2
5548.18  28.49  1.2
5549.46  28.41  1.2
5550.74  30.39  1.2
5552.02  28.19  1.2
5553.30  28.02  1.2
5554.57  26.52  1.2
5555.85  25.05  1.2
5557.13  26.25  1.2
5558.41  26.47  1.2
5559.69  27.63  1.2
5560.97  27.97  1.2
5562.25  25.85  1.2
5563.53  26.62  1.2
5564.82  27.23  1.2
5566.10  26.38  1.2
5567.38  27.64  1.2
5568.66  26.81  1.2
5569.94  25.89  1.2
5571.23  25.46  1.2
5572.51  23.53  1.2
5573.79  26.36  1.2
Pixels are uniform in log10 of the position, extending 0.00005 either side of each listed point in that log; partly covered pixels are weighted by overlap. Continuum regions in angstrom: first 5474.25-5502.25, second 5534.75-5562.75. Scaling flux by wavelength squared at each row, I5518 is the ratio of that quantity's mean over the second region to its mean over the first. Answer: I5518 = 1.0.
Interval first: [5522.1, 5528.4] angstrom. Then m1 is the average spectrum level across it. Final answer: 26.6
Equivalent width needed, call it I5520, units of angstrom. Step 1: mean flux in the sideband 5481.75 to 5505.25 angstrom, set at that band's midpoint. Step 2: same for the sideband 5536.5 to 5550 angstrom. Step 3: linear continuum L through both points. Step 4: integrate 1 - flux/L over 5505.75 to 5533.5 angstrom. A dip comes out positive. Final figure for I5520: 1.2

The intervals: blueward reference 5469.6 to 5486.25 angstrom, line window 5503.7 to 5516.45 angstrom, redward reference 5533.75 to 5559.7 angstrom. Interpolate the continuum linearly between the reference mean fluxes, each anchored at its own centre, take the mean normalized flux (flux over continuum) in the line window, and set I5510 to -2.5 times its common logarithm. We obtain 0.05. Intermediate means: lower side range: 26.5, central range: 25.8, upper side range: 27.7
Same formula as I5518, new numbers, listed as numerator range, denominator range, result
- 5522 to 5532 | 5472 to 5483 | 1.03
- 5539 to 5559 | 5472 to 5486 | 1.08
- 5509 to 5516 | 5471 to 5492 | 0.97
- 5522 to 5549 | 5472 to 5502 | 1.03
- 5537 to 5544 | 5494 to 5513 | 1.07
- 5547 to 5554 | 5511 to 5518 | 1.14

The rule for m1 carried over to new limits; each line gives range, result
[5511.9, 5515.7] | 24.8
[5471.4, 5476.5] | 26.1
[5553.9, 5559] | 26.1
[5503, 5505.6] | 26.9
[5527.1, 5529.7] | 22.4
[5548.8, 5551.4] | 29.3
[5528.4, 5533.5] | 26.3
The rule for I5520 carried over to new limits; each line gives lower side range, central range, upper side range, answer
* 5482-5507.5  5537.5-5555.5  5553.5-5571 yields -0.9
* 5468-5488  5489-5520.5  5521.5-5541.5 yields 0.1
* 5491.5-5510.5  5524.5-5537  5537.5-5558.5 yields 0.4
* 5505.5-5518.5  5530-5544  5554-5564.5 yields -1.0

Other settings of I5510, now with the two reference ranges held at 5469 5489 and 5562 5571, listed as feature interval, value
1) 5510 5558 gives -0.03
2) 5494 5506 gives -0.04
